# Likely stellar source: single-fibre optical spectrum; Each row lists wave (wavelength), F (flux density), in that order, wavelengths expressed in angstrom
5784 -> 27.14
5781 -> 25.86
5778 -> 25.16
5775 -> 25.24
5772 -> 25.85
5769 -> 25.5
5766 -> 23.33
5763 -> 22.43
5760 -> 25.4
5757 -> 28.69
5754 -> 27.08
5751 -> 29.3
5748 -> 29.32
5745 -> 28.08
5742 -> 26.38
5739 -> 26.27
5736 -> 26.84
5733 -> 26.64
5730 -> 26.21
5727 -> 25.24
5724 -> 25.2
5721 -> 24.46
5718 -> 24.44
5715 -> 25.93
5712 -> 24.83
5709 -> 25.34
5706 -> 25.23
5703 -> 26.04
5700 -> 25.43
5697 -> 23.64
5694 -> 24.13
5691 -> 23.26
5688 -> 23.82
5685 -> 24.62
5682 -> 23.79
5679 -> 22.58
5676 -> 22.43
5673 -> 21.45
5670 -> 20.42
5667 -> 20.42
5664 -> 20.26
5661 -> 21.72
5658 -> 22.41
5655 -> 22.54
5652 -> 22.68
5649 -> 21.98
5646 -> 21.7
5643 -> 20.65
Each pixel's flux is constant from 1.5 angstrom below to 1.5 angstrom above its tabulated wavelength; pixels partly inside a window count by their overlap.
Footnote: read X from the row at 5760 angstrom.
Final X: 25.4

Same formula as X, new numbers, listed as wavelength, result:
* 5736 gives 26.84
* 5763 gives 22.43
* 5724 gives 25.2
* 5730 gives 26.21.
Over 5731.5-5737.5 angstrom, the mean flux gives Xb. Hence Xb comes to 26.7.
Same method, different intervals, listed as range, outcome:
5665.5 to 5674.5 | 20.8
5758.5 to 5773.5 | 24.5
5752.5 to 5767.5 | 25.4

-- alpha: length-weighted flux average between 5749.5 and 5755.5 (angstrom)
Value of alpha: 28.2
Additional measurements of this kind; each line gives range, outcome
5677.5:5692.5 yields 23.6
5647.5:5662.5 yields 22.3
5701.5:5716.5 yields 25.5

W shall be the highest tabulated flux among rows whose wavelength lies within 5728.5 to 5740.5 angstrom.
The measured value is 26.84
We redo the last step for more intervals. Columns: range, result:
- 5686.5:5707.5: 26.04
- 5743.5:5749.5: 29.32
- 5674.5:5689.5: 24.62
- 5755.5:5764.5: 28.69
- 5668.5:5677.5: 22.43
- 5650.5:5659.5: 22.68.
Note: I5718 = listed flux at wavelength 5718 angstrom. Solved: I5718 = 24.44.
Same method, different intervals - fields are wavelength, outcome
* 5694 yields 24.13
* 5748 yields 29.32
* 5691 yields 23.26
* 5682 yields 23.79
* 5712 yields 24.83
